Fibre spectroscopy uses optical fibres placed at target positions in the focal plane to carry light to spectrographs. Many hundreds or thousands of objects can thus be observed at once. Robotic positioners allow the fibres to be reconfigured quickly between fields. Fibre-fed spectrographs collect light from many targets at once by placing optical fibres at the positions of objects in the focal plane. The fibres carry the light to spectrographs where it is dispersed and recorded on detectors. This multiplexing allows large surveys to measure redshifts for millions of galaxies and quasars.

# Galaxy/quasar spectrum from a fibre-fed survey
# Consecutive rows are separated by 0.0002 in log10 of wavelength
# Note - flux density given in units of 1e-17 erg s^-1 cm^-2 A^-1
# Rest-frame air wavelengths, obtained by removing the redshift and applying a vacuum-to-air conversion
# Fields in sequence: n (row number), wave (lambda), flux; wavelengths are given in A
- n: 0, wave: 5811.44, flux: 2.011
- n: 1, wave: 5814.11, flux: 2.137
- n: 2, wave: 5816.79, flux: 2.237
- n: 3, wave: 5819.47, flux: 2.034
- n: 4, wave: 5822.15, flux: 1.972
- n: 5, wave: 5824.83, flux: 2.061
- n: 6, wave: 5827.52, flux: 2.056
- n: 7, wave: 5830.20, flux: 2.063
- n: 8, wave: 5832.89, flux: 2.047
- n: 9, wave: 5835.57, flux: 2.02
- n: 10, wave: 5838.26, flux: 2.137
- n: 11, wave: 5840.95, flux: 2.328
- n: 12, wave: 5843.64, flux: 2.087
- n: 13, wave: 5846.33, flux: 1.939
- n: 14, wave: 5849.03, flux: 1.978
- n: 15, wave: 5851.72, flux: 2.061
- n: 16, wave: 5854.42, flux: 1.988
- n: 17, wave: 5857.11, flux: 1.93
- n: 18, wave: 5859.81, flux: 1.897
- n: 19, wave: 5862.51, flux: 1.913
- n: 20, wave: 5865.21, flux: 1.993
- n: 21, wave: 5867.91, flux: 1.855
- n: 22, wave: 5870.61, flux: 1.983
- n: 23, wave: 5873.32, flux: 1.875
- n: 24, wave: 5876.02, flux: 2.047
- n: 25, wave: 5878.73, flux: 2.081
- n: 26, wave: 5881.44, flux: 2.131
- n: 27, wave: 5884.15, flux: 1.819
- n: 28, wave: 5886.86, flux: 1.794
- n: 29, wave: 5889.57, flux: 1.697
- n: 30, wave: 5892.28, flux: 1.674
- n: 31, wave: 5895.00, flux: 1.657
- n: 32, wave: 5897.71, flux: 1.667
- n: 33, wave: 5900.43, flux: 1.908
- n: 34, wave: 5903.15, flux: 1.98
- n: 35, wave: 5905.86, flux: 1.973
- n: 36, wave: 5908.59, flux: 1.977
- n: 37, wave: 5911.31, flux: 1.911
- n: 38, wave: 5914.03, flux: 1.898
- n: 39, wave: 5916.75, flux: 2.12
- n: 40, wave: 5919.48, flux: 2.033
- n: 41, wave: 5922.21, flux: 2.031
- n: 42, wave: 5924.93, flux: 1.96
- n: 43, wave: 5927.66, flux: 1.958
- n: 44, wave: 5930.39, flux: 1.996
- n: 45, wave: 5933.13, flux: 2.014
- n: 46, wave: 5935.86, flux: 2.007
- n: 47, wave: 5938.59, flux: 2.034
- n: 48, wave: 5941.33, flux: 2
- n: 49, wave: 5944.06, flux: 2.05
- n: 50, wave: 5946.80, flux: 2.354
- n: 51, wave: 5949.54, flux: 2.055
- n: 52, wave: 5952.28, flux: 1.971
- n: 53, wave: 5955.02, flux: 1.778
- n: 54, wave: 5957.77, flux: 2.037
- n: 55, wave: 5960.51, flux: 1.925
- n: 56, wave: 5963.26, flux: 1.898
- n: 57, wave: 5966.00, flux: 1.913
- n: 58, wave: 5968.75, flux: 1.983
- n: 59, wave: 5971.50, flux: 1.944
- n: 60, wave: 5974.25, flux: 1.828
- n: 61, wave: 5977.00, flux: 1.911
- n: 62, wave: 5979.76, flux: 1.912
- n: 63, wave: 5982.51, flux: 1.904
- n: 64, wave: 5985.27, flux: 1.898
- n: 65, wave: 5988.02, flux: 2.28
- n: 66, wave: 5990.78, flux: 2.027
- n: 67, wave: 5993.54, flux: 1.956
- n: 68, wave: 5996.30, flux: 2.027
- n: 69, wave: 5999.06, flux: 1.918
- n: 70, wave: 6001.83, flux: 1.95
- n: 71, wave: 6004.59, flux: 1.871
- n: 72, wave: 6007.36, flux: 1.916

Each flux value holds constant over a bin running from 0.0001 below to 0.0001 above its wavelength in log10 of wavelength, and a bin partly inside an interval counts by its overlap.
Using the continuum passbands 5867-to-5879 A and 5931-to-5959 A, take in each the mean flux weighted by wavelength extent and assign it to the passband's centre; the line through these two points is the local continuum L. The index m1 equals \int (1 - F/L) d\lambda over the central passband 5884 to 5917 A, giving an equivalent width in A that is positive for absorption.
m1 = 2.4 A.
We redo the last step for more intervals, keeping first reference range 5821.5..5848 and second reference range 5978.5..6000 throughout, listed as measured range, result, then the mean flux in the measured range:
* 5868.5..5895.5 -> 2.2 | 1.88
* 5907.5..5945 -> 0.5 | 2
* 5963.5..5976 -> 0.5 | 1.92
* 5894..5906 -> 1.2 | 1.83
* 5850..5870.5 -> 1.1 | 1.95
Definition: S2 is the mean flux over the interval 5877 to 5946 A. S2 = 1.94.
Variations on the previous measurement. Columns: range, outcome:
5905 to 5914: 1.94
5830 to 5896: 1.96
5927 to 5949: 2.05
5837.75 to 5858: 2.06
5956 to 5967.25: 1.94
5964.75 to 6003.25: 1.96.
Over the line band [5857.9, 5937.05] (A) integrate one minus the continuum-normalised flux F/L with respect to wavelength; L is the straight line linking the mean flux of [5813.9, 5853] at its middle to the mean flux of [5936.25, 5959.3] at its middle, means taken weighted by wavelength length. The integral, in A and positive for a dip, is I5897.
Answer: 4.85 A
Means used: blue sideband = 2.08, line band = 1.93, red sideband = 2.03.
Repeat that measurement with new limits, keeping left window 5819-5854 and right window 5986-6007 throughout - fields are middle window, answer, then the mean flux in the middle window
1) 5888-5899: 1.9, 1.68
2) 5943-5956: -0.2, 2.05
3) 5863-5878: 0.7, 1.95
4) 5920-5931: 0.2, 1.99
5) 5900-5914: 0.6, 1.95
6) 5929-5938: 0.1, 2.01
